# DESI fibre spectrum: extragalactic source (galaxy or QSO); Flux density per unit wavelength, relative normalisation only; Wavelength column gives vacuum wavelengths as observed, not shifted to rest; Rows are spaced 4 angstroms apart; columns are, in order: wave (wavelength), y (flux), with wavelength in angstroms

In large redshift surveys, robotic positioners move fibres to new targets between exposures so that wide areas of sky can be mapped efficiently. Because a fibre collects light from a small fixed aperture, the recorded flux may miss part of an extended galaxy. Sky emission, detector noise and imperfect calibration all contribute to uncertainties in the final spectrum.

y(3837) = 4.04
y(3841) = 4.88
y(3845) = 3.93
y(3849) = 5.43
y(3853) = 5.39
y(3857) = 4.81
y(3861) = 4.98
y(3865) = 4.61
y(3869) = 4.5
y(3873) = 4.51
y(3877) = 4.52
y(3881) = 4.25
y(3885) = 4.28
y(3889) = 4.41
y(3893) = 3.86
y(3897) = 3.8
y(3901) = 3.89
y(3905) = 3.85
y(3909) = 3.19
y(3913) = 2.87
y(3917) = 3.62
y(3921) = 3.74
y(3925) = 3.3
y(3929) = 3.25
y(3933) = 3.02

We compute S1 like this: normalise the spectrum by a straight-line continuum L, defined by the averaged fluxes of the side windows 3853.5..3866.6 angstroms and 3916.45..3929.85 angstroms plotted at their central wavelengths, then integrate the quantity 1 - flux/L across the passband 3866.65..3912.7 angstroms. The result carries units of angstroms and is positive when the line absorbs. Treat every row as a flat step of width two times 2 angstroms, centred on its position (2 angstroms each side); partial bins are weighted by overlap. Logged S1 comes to 1.9 angstroms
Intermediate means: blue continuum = 4.87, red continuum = 3.48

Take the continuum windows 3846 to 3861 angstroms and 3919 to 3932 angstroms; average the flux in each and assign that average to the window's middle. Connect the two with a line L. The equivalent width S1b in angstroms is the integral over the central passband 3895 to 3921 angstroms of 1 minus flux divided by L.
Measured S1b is 1.7 angstroms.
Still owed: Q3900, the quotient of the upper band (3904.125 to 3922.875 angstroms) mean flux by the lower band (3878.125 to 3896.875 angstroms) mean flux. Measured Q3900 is 0.8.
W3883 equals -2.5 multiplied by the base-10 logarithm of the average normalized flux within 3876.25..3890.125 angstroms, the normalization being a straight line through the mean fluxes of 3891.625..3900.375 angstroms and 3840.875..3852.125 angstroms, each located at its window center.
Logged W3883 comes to -0.07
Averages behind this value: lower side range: 4.79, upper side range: 3.84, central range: 4.35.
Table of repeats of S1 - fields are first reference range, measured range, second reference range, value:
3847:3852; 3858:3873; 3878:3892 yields 0.72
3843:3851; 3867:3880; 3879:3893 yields -0.31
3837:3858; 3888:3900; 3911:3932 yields -0.28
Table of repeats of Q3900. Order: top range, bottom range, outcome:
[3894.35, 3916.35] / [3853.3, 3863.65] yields 0.71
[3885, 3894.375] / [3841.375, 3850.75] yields 0.89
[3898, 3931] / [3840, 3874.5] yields 0.73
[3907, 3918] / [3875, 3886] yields 0.73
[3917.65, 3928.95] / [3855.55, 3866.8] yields 0.73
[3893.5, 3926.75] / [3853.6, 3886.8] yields 0.77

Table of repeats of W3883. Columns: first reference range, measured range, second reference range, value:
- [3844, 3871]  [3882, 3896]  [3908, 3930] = -0.02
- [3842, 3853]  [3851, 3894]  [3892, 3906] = -0.05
